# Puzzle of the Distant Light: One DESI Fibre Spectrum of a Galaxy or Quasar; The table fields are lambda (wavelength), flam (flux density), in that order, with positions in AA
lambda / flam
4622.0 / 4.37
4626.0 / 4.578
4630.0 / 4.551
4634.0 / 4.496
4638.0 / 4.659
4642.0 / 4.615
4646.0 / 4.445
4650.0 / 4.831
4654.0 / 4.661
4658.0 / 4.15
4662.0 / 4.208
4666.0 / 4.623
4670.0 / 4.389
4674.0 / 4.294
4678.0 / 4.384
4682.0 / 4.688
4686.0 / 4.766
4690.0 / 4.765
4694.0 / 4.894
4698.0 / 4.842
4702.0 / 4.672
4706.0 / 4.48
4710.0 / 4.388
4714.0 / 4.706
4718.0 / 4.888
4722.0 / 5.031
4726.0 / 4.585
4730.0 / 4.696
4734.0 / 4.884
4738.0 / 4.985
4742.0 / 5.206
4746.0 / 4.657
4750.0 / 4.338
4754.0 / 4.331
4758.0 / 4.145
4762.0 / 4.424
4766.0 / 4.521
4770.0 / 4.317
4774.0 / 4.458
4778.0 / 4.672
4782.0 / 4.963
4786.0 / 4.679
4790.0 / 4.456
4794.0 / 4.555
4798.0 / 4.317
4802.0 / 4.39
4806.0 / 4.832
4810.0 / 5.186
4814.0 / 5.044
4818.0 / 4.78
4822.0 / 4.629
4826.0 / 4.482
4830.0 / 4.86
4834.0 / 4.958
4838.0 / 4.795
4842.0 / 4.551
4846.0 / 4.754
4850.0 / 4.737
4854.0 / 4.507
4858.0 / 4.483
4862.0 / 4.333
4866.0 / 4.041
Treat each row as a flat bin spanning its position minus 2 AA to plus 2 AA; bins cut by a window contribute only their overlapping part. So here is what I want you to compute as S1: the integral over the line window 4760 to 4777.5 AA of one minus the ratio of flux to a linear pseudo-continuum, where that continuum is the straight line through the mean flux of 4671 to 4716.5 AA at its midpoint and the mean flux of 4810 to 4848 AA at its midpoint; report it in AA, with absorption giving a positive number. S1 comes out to 1.0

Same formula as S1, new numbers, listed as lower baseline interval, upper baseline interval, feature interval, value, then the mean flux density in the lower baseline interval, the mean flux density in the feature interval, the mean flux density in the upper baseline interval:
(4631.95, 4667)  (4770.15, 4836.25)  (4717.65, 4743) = -1.51 AA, 4.52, 4.88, 4.69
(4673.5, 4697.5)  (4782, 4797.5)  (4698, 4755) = -0.96 AA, 4.67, 4.71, 4.59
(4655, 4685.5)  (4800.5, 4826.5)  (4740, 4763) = 0.52 AA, 4.42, 4.52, 4.79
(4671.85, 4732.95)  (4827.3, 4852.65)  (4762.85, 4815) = 1.06 AA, 4.67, 4.63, 4.76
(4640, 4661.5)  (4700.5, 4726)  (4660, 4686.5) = 0.67 AA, 4.52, 4.46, 4.69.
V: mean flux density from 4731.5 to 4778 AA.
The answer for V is 4.58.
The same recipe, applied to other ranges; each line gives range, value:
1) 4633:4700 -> 4.57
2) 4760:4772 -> 4.42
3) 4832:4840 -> 4.88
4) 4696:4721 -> 4.68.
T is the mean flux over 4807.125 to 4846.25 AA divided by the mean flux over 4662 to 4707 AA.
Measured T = 1.04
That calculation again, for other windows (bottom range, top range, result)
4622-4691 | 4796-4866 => 1.03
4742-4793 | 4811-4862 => 1.04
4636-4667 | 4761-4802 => 1.00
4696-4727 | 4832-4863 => 0.99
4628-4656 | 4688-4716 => 1.02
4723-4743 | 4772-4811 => 0.95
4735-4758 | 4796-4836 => 1.02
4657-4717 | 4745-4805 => 0.98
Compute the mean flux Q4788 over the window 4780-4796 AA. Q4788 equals 4.66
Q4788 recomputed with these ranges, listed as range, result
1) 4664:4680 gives 4.42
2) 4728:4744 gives 4.94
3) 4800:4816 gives 4.86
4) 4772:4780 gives 4.56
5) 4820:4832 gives 4.66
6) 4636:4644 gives 4.64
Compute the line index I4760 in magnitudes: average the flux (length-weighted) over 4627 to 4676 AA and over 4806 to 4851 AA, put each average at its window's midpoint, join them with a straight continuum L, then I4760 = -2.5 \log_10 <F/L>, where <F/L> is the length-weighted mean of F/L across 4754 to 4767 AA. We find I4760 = 0.081 mag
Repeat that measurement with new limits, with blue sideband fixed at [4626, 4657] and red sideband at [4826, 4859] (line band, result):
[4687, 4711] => -0.016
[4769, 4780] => 0.039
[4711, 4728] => -0.033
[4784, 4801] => 0.042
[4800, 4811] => -0.020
